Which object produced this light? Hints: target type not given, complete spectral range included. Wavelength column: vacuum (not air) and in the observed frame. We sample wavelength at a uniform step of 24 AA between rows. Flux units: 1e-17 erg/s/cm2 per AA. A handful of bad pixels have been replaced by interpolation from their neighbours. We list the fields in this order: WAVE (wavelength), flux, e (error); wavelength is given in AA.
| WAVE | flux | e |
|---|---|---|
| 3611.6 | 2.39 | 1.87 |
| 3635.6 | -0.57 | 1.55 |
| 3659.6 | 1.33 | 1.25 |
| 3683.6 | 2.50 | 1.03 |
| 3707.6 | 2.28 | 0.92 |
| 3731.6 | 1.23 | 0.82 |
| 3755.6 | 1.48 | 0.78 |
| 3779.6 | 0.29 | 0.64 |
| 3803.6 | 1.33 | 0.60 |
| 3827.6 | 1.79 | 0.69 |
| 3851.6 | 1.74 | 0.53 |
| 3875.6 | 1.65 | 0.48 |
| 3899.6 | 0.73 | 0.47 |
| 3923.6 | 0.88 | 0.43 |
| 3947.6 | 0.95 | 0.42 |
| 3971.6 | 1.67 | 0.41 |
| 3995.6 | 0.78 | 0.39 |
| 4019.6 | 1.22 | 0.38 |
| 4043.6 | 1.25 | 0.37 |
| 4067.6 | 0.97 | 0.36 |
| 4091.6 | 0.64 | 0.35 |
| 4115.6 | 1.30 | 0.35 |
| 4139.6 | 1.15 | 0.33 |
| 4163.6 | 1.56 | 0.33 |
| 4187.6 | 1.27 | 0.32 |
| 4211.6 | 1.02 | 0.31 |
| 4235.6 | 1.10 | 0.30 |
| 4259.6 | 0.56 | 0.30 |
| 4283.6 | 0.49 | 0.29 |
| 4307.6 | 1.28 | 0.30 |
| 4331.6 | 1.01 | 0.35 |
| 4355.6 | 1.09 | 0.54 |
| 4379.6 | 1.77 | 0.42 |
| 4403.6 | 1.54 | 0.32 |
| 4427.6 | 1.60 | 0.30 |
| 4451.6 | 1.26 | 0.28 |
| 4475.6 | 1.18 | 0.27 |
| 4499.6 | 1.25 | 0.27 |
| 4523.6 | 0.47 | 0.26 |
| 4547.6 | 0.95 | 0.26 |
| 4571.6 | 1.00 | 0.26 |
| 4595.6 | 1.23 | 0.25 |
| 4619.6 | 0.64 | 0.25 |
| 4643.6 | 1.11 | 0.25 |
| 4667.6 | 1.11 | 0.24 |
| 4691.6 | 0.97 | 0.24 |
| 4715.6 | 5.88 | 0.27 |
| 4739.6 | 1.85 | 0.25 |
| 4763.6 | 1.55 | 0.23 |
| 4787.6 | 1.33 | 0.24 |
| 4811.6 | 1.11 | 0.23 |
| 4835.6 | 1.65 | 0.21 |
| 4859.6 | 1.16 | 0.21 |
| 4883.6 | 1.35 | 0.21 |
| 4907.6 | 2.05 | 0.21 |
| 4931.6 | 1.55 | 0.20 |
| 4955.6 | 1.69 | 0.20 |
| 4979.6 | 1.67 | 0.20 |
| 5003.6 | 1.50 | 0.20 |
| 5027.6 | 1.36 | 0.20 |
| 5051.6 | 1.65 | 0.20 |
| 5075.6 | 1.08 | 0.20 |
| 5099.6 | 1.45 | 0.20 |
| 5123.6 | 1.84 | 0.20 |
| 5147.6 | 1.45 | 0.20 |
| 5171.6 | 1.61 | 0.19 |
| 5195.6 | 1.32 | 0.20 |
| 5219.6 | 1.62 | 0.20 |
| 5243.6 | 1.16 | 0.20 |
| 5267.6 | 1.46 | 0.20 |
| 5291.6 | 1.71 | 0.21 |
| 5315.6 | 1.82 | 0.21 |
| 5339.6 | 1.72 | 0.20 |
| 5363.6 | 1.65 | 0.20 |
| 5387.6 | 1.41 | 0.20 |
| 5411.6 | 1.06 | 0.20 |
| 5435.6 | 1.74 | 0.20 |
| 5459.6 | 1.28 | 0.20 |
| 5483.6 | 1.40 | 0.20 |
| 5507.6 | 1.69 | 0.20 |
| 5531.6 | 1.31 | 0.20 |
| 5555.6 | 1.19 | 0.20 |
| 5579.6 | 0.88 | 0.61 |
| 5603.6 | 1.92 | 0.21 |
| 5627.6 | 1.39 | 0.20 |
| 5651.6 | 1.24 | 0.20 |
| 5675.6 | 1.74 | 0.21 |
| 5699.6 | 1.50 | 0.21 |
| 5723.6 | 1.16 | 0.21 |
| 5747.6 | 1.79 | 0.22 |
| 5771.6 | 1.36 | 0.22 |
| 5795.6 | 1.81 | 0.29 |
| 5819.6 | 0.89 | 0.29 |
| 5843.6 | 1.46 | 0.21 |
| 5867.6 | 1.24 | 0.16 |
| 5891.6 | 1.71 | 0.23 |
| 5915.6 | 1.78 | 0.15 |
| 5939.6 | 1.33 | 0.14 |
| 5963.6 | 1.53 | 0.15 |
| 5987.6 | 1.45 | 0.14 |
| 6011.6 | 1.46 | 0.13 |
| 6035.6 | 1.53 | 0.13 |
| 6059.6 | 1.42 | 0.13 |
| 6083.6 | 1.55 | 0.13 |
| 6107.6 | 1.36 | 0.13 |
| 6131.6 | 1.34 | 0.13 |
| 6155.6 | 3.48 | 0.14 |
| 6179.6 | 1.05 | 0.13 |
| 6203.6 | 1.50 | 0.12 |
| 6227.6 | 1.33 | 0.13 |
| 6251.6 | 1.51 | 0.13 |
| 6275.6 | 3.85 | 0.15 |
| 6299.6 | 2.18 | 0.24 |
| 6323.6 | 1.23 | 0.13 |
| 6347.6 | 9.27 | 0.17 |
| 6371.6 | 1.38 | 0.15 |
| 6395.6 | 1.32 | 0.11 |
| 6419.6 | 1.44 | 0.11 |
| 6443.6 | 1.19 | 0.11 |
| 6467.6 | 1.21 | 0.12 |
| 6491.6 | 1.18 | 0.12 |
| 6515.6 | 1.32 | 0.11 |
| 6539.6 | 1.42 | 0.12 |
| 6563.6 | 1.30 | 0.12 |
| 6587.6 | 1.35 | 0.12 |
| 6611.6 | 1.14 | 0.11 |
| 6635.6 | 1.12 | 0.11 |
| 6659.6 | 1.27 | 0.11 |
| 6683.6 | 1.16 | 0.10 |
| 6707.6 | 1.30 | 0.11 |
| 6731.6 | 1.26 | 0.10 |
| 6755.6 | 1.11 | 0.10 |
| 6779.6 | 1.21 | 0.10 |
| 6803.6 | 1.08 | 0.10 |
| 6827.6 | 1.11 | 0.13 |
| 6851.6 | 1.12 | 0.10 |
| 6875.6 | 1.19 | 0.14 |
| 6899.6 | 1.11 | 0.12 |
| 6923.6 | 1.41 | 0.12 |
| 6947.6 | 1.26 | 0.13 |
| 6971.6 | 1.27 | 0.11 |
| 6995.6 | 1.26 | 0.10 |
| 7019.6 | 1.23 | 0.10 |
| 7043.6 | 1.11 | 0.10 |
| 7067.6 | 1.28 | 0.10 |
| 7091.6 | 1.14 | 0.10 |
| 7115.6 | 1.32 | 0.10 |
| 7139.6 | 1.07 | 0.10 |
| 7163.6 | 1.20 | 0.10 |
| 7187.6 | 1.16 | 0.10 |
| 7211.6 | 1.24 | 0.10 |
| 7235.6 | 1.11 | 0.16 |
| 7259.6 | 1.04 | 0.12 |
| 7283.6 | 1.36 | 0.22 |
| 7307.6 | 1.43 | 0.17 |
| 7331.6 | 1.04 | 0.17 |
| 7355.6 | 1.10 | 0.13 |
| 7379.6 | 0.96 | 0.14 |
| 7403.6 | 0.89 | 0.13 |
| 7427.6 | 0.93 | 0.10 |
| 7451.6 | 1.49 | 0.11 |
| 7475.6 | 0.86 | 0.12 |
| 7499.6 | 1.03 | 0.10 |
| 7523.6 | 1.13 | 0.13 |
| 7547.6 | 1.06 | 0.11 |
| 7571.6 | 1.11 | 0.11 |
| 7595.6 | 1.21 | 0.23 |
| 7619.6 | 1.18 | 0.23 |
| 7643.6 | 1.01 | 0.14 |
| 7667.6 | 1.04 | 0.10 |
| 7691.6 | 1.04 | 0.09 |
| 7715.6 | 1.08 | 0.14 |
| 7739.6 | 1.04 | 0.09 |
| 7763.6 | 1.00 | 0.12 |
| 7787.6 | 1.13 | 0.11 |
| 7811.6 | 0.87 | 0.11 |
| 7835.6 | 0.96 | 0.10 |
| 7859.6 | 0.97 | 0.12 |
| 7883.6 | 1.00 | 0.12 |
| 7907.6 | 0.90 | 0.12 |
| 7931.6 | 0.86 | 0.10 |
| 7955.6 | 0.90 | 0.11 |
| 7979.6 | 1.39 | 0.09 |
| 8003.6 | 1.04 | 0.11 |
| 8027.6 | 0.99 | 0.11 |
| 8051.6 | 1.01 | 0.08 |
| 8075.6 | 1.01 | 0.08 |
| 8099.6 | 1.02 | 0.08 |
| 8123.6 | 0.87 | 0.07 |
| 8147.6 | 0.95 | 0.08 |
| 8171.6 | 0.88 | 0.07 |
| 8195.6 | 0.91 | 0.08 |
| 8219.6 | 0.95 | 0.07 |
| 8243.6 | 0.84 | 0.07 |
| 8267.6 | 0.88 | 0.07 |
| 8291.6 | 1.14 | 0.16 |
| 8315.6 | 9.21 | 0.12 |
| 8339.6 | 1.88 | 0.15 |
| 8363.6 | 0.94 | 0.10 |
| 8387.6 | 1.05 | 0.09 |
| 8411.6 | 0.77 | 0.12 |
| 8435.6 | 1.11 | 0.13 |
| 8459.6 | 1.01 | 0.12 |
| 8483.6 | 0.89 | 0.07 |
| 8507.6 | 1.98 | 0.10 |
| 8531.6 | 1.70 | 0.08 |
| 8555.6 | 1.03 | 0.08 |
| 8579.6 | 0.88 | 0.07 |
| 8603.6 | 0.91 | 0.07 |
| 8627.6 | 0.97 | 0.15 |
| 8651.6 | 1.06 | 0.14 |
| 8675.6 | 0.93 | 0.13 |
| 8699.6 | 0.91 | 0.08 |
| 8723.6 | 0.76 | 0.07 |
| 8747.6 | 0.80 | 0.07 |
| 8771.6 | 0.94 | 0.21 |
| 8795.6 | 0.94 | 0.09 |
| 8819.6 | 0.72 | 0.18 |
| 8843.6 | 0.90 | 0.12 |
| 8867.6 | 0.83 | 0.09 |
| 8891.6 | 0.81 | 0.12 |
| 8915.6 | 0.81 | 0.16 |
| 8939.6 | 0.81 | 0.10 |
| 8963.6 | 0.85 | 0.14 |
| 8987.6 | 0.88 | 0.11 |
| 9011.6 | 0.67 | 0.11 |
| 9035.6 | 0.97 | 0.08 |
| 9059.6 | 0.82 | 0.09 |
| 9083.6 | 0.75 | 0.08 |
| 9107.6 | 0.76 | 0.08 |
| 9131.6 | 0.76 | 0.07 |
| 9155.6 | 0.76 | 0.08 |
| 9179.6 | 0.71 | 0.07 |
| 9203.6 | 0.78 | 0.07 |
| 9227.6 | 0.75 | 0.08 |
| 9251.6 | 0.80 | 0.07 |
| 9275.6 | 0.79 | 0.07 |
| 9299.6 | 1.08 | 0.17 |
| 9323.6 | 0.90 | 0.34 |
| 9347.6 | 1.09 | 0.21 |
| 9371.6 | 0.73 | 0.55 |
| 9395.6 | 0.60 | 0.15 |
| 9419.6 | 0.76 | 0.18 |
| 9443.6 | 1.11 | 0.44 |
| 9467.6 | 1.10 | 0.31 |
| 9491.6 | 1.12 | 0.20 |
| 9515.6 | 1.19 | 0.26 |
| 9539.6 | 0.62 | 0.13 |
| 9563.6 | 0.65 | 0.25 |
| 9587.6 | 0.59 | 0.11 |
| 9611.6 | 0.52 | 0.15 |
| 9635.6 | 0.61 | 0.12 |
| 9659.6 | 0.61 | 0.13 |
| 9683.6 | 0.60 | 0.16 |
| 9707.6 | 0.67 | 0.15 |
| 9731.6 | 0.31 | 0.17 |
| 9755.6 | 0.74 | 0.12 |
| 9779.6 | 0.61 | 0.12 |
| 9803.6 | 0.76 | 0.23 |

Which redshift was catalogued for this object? 0.27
